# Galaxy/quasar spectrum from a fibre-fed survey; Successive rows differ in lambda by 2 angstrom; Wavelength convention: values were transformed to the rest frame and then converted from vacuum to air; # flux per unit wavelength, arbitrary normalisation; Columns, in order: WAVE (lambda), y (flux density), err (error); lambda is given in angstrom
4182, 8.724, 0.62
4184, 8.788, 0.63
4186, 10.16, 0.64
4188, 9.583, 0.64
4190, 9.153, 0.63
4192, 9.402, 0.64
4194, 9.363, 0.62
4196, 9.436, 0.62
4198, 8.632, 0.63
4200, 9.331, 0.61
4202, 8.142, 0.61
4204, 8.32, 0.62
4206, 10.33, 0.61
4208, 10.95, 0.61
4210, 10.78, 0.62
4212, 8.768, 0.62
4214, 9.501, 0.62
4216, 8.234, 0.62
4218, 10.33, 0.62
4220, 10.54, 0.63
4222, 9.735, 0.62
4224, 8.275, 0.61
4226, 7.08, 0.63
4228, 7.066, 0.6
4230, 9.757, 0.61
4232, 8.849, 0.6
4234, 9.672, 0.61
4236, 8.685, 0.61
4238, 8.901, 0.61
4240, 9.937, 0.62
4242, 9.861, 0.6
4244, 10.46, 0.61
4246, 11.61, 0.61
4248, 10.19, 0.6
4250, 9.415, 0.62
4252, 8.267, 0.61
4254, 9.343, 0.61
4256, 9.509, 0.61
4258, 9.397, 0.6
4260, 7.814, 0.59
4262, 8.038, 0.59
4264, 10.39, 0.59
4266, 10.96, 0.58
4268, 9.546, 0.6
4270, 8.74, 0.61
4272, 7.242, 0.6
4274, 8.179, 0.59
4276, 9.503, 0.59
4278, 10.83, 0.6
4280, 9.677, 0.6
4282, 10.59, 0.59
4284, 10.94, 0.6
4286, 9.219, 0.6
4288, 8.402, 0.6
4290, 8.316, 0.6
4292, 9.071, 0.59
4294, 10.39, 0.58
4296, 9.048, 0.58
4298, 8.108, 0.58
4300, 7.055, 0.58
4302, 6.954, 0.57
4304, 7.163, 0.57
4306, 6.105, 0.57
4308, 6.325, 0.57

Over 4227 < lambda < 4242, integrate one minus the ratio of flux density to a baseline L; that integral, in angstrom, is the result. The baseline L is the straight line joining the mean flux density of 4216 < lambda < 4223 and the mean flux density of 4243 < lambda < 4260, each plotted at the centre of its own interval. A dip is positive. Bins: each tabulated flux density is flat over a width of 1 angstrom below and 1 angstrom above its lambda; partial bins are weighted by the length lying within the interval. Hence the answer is 1.2 angstrom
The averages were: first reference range 9.92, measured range 9.04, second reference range 9.66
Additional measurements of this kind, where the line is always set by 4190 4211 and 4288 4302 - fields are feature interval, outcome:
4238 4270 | -2.4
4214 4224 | -0.3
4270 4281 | -0.4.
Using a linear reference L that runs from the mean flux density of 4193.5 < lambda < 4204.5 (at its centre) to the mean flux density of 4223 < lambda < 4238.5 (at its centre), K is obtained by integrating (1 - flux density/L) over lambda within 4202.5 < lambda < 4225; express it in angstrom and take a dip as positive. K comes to -2.2 angstrom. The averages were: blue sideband 8.87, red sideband 8.52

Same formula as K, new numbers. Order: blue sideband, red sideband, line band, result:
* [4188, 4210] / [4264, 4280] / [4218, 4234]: 0.80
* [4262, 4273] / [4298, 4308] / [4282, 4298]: -3.26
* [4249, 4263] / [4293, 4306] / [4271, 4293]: -2.55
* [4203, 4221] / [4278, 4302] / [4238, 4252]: -0.76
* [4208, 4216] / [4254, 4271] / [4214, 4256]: 0.77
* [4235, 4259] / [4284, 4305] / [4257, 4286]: -1.22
